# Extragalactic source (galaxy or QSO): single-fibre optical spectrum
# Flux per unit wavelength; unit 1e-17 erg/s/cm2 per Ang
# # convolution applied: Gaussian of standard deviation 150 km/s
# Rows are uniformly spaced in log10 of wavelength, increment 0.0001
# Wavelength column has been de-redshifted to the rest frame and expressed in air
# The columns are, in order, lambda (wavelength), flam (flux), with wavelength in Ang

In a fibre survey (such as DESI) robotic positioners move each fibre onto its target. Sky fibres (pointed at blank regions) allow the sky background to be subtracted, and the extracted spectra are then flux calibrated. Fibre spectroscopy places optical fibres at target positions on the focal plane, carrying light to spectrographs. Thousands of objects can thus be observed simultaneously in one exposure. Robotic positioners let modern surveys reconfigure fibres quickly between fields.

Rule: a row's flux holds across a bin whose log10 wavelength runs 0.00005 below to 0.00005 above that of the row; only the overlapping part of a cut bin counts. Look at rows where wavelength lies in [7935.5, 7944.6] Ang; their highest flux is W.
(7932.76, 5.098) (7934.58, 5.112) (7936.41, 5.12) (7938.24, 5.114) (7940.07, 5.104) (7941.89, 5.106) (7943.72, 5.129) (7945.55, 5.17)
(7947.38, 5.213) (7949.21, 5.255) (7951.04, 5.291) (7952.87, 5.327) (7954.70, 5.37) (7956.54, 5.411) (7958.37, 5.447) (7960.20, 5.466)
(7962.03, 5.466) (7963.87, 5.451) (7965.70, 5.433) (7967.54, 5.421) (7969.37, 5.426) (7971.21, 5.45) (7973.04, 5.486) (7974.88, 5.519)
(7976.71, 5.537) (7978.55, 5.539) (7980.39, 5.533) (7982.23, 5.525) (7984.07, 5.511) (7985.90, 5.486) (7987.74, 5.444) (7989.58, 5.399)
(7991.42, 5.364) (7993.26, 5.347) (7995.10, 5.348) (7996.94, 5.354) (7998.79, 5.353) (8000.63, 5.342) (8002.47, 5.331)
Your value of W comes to 5.129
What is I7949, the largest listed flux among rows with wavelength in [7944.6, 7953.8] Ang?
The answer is 5.327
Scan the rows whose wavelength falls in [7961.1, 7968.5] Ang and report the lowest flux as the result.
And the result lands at 5.421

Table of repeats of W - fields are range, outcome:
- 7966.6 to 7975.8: 5.519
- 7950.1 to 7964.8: 5.466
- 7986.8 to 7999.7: 5.444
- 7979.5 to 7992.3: 5.533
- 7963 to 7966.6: 5.451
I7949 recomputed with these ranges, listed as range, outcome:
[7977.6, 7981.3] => 5.539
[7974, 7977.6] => 5.537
